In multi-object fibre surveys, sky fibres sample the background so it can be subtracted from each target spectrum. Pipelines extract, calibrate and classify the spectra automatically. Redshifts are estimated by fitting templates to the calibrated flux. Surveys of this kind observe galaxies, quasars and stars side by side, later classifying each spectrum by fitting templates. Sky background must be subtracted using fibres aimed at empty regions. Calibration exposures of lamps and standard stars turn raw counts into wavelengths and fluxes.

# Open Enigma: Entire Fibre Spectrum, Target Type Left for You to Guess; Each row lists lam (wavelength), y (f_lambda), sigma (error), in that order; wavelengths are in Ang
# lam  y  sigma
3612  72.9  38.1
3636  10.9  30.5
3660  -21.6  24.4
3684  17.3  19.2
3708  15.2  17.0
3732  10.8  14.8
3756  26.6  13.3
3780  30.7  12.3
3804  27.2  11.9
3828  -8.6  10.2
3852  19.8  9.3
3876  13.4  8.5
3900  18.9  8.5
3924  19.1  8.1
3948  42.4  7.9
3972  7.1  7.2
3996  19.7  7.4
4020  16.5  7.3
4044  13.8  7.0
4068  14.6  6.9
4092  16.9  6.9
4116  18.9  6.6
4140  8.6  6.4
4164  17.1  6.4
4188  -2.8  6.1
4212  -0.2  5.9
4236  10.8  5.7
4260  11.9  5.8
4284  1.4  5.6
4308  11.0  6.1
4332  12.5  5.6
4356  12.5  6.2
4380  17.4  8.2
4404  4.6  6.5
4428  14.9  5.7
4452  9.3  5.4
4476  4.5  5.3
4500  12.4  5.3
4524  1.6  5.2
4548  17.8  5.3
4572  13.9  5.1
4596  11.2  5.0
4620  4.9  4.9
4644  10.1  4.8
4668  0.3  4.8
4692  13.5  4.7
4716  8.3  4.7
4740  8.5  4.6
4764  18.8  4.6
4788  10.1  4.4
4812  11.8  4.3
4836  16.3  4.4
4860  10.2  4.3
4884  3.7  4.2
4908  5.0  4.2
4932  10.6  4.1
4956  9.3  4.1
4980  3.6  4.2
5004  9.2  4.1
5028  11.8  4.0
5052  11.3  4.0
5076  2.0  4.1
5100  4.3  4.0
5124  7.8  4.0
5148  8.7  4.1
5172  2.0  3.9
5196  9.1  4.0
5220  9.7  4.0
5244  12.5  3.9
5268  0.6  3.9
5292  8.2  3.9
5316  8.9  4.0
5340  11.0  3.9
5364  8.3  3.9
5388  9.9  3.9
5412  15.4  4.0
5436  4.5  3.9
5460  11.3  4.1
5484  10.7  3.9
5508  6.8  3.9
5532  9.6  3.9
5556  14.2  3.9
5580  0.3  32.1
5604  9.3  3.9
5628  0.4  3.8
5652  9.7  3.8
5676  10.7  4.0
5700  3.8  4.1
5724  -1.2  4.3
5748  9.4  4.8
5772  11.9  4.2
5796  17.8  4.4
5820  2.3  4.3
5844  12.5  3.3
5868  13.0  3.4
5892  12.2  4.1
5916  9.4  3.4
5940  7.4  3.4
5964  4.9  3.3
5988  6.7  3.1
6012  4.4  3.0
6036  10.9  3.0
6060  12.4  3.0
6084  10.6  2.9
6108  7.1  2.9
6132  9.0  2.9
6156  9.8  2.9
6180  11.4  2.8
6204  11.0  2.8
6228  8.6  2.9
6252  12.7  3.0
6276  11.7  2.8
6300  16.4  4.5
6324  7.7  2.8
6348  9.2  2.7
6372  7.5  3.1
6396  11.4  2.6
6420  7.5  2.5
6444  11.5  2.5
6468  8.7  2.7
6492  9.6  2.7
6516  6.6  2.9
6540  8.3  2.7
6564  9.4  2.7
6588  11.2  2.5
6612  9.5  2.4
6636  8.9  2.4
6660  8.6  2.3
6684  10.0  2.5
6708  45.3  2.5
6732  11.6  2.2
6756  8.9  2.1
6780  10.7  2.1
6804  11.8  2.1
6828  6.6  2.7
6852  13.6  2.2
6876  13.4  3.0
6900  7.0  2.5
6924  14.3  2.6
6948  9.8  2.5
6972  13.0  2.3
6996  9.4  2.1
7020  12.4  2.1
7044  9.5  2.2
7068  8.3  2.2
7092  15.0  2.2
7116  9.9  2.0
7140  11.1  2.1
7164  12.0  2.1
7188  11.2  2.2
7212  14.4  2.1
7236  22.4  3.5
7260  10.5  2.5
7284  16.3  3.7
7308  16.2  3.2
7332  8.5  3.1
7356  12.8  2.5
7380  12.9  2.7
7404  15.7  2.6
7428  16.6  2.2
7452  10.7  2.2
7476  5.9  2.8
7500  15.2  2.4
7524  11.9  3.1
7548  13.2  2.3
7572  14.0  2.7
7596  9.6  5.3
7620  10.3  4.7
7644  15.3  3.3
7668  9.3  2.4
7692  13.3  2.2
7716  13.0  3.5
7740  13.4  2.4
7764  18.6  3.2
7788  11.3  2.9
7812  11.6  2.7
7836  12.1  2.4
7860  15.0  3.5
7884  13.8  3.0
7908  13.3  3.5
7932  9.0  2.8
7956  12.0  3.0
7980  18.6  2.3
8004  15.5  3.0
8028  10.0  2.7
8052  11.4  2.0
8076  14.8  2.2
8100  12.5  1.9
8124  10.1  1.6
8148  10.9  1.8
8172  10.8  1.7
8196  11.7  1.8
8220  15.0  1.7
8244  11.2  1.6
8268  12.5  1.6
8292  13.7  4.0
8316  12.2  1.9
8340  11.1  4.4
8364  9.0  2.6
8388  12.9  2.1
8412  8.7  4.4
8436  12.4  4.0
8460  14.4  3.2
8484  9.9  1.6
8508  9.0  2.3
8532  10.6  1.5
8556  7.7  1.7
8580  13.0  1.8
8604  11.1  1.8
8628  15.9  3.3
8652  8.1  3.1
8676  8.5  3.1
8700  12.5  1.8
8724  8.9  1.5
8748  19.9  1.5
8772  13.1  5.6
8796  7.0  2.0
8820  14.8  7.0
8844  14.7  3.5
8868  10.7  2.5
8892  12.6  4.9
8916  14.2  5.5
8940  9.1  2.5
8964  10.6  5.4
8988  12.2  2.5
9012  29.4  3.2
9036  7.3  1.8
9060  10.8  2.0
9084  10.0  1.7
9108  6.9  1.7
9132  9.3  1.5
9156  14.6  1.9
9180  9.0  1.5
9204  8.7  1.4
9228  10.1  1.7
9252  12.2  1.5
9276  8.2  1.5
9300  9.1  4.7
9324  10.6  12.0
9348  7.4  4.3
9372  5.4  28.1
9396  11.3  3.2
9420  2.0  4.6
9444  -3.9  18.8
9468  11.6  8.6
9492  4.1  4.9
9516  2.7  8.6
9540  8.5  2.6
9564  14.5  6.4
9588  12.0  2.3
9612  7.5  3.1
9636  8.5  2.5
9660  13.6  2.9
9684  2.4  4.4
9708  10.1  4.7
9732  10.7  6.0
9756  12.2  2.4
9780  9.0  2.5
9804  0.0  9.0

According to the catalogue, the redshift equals 0.80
